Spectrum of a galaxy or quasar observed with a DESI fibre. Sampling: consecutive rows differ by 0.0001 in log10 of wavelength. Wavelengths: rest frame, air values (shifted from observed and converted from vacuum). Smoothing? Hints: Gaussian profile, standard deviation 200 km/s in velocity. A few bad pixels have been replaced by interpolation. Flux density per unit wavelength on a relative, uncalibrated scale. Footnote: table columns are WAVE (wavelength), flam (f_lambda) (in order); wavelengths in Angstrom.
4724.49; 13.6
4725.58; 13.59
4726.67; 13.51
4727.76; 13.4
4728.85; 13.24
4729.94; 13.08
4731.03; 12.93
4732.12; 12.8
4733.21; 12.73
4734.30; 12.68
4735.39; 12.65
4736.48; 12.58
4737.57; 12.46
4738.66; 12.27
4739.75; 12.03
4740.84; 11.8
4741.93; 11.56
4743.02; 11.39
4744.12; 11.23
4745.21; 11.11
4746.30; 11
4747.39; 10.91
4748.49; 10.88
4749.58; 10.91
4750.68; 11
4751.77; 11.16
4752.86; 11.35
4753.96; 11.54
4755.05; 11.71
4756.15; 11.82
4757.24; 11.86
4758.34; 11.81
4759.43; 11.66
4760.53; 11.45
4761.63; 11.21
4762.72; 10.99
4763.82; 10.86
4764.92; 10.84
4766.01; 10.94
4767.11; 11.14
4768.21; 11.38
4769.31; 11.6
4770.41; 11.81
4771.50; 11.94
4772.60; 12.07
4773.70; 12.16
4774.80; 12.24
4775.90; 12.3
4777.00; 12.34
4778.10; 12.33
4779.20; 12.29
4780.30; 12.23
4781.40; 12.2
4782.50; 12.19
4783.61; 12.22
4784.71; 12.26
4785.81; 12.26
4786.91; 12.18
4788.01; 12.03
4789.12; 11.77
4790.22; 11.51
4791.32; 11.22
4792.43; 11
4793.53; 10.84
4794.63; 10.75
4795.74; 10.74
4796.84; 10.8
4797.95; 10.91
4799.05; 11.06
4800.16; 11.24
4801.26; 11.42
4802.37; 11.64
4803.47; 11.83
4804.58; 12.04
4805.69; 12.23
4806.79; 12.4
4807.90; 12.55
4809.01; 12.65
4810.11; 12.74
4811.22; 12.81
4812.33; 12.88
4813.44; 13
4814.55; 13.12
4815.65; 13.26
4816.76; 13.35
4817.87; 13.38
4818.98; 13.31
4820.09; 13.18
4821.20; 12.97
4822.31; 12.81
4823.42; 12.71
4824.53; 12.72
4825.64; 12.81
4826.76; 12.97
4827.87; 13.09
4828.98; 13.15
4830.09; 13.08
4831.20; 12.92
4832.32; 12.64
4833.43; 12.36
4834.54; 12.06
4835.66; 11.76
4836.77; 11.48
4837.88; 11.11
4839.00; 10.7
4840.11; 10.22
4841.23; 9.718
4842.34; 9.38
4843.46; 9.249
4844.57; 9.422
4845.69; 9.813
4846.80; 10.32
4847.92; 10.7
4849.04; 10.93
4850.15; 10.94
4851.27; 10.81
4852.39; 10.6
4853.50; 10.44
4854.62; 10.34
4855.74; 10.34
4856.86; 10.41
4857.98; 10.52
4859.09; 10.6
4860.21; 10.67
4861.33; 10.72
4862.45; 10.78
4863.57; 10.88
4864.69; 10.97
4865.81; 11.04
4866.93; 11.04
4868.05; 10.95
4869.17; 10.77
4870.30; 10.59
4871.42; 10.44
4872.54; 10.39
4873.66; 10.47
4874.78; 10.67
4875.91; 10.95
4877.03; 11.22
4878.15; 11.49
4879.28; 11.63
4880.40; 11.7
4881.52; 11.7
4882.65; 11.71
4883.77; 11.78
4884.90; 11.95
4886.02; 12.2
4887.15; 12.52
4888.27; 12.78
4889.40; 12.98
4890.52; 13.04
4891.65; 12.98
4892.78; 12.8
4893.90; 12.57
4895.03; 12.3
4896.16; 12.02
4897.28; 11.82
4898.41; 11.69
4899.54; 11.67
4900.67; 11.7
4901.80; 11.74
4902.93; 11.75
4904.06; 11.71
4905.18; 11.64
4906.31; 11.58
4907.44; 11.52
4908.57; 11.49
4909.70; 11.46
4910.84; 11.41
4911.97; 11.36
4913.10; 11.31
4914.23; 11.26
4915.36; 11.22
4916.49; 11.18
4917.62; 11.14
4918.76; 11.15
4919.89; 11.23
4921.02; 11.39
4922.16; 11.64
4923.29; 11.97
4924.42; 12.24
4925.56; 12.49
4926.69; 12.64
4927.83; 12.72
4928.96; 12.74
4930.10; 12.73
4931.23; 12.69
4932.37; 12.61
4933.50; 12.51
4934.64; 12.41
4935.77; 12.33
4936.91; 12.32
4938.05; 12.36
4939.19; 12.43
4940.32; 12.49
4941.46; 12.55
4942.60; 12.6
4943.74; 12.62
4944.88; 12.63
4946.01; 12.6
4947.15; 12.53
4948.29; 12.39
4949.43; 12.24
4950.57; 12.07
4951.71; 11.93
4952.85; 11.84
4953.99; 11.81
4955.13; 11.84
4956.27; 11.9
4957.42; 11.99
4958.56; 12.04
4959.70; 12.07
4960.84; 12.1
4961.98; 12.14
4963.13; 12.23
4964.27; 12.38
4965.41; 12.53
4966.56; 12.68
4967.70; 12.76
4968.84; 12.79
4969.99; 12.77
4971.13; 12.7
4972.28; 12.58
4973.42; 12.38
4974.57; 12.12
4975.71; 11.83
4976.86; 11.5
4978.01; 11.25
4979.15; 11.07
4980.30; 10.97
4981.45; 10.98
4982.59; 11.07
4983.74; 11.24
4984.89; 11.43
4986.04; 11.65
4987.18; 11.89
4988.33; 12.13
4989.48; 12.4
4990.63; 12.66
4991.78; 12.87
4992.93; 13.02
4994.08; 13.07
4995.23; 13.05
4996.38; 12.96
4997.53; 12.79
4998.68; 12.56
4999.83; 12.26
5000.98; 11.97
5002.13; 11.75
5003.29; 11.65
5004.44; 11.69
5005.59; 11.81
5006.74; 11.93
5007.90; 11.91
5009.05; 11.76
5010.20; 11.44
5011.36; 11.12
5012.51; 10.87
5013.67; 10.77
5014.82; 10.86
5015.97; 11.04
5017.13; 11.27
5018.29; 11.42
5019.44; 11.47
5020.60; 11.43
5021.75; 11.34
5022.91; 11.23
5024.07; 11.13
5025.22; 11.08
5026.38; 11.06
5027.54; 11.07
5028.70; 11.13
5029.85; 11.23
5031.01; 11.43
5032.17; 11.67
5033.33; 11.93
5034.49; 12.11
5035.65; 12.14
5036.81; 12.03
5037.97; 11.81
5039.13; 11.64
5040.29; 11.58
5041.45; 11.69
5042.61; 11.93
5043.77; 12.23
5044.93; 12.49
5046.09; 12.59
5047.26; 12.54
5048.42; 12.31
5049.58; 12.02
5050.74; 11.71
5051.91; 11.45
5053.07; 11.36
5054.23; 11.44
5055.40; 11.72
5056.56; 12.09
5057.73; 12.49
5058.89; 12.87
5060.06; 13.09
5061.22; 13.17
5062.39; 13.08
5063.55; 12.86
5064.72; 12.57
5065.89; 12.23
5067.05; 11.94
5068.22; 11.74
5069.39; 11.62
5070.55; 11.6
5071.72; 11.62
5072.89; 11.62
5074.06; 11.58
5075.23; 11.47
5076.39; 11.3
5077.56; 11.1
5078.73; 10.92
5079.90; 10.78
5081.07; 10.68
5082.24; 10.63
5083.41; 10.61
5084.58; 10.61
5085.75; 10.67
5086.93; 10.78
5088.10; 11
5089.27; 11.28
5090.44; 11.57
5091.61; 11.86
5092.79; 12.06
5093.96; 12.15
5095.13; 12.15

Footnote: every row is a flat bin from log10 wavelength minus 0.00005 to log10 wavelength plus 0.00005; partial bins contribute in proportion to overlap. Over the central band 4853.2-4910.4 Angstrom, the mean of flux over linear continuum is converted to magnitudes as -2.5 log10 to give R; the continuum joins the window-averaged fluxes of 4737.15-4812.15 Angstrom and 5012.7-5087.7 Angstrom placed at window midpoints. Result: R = 0.02 mag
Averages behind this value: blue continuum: 11.7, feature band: 11.4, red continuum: 11.6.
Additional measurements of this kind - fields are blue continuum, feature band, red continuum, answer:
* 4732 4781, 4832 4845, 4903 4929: 0.08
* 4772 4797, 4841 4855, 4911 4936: 0.16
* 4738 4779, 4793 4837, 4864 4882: -0.10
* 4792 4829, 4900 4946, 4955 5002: 0.02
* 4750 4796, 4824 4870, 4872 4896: 0.07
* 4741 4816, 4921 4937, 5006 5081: -0.06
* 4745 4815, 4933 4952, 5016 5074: -0.06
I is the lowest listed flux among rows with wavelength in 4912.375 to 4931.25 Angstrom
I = 11.14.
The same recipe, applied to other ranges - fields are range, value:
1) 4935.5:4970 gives 11.81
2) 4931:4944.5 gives 12.32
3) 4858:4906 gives 10.39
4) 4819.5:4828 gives 12.71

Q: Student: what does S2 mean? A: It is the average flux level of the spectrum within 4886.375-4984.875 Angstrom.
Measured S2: 12.1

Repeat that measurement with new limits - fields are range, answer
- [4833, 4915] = 11.2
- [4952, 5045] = 11.9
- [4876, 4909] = 12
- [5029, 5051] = 11.9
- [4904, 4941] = 11.9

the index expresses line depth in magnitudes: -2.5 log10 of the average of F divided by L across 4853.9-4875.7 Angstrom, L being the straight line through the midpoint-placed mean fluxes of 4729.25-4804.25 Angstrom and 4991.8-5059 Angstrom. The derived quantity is 0.10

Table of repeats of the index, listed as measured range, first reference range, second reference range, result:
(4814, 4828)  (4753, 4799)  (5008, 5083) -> -0.124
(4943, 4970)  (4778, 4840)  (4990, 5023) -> -0.029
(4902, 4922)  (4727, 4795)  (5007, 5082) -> 0.032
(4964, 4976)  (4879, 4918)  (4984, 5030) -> -0.065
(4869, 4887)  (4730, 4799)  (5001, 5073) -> 0.044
